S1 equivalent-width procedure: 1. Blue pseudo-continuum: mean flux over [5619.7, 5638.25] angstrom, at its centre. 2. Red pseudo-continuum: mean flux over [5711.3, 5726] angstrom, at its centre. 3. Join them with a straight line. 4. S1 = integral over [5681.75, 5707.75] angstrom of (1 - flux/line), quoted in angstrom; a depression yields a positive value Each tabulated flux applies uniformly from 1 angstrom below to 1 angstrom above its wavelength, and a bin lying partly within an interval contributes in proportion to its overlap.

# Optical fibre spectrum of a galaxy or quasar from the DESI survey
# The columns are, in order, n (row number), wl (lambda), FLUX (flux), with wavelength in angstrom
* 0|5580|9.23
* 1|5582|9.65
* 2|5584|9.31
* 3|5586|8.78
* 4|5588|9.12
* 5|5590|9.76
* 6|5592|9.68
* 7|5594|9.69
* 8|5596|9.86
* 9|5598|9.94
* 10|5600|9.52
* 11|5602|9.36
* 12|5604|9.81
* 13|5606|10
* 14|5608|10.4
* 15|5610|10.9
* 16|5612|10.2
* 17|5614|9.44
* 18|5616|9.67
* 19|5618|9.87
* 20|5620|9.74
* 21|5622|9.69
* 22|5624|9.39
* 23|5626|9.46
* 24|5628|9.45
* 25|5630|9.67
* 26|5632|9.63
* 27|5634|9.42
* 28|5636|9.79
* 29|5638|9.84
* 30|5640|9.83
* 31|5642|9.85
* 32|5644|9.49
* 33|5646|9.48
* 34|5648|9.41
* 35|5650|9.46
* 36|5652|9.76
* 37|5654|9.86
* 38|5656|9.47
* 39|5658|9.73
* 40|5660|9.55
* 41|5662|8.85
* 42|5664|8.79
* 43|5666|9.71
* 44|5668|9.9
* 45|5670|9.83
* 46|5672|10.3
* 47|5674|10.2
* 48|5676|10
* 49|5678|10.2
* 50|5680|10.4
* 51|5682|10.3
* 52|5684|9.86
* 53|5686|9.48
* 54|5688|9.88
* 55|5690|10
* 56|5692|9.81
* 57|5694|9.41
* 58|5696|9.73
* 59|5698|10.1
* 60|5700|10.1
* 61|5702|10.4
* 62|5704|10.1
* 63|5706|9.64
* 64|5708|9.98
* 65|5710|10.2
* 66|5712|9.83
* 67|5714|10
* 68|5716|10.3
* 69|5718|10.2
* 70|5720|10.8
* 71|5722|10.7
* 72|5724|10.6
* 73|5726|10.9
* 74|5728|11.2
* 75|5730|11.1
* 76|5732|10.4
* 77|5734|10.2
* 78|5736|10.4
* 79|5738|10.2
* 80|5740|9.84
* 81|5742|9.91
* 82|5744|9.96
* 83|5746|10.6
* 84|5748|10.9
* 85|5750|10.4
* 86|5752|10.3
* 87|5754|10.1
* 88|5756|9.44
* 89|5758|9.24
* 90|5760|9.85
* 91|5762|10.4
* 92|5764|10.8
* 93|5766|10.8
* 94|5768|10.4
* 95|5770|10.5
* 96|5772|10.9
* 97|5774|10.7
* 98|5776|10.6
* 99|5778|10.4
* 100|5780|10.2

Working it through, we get 0.7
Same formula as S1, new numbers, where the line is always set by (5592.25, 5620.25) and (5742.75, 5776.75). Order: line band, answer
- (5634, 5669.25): 1.6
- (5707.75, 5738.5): -0.7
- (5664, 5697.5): 0.7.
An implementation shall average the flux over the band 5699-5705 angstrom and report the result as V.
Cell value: 10.2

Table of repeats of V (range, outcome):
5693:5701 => 9.83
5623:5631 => 9.49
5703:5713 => 9.95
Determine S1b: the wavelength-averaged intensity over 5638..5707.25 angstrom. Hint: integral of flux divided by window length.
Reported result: 9.79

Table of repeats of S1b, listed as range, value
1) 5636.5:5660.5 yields 9.65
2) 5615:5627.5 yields 9.63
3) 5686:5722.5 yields 10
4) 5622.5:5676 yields 9.63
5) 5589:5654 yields 9.74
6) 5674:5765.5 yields 10.2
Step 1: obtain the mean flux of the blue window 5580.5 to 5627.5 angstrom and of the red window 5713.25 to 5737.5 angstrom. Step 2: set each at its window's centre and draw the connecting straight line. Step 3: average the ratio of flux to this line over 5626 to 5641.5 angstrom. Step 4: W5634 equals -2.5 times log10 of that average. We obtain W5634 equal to 0.03 mag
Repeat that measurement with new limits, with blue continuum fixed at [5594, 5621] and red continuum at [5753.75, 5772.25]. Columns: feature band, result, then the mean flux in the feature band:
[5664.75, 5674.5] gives 0.01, 9.95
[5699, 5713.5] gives 0.01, 10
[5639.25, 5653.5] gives 0.04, 9.62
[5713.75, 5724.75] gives -0.03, 10.5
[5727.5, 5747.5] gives -0.02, 10.4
